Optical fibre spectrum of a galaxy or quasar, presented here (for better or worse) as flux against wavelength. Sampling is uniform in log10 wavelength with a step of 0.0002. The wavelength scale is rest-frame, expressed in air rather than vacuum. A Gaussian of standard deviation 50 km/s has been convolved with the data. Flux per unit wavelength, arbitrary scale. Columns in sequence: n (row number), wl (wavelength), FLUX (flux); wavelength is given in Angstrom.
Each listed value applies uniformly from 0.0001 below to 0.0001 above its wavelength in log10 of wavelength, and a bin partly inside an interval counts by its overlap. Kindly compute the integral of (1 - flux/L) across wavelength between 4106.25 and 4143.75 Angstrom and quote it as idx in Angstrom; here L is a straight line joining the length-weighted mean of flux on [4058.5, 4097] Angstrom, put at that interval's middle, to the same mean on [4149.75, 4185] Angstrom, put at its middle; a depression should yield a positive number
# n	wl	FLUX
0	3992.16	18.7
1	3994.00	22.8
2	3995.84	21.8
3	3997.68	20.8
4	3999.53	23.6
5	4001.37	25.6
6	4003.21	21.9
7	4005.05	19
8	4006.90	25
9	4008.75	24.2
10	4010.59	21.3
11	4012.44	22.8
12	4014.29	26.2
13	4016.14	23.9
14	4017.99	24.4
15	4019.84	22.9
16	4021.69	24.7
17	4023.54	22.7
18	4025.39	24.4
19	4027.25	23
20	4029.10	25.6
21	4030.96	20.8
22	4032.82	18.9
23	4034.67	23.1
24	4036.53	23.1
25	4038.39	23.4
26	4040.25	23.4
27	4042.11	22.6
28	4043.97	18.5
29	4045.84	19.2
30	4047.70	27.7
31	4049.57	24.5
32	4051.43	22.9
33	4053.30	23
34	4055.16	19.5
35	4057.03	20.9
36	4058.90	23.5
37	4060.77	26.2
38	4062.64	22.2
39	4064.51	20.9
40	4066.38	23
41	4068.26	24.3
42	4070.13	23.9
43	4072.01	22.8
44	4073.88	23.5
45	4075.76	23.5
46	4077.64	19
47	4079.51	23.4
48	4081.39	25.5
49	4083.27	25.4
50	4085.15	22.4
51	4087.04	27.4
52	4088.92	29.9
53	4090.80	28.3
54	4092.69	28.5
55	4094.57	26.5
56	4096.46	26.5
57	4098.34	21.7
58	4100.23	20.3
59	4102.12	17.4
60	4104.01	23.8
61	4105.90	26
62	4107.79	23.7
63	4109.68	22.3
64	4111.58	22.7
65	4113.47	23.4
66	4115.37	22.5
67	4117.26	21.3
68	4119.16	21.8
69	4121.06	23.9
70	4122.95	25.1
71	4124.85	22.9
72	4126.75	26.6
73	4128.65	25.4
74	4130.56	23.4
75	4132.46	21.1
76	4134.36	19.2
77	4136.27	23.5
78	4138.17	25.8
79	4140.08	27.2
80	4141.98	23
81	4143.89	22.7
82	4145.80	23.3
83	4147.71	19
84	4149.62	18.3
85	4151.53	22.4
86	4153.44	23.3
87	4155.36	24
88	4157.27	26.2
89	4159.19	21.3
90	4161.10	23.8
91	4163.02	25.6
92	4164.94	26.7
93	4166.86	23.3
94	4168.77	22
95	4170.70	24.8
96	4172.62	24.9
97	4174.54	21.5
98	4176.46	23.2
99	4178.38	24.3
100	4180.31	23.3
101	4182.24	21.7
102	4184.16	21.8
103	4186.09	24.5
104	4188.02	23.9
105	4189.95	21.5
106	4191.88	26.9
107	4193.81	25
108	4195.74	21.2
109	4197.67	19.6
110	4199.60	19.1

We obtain 0.9 Angstrom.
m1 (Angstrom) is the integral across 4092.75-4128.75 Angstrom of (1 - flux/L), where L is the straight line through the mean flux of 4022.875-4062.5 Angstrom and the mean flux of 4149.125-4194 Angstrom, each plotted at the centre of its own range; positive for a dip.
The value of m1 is -0.5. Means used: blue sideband 22.7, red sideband 23.5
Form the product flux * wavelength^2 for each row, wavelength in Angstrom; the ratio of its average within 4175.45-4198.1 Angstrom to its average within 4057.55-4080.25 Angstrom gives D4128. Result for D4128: 1.07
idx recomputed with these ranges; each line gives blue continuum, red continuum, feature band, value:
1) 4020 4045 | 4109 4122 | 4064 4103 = -2.5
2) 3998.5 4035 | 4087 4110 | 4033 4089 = 2.1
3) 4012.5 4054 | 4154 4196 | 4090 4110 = -0.6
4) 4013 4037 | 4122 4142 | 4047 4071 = 0.3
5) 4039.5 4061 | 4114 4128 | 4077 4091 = -1.3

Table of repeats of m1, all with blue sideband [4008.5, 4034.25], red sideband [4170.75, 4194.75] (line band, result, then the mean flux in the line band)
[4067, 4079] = 0.26 Angstrom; 22.9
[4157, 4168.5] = -0.33 Angstrom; 24.2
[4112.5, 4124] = 0.22 Angstrom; 23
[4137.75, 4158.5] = 0.36 Angstrom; 23.1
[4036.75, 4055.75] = 0.62 Angstrom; 22.5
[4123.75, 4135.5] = 0.17 Angstrom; 23.1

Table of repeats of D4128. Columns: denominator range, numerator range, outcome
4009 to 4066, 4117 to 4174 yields 1.08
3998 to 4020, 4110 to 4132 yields 1.06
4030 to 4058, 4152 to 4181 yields 1.15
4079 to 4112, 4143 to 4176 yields 0.97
